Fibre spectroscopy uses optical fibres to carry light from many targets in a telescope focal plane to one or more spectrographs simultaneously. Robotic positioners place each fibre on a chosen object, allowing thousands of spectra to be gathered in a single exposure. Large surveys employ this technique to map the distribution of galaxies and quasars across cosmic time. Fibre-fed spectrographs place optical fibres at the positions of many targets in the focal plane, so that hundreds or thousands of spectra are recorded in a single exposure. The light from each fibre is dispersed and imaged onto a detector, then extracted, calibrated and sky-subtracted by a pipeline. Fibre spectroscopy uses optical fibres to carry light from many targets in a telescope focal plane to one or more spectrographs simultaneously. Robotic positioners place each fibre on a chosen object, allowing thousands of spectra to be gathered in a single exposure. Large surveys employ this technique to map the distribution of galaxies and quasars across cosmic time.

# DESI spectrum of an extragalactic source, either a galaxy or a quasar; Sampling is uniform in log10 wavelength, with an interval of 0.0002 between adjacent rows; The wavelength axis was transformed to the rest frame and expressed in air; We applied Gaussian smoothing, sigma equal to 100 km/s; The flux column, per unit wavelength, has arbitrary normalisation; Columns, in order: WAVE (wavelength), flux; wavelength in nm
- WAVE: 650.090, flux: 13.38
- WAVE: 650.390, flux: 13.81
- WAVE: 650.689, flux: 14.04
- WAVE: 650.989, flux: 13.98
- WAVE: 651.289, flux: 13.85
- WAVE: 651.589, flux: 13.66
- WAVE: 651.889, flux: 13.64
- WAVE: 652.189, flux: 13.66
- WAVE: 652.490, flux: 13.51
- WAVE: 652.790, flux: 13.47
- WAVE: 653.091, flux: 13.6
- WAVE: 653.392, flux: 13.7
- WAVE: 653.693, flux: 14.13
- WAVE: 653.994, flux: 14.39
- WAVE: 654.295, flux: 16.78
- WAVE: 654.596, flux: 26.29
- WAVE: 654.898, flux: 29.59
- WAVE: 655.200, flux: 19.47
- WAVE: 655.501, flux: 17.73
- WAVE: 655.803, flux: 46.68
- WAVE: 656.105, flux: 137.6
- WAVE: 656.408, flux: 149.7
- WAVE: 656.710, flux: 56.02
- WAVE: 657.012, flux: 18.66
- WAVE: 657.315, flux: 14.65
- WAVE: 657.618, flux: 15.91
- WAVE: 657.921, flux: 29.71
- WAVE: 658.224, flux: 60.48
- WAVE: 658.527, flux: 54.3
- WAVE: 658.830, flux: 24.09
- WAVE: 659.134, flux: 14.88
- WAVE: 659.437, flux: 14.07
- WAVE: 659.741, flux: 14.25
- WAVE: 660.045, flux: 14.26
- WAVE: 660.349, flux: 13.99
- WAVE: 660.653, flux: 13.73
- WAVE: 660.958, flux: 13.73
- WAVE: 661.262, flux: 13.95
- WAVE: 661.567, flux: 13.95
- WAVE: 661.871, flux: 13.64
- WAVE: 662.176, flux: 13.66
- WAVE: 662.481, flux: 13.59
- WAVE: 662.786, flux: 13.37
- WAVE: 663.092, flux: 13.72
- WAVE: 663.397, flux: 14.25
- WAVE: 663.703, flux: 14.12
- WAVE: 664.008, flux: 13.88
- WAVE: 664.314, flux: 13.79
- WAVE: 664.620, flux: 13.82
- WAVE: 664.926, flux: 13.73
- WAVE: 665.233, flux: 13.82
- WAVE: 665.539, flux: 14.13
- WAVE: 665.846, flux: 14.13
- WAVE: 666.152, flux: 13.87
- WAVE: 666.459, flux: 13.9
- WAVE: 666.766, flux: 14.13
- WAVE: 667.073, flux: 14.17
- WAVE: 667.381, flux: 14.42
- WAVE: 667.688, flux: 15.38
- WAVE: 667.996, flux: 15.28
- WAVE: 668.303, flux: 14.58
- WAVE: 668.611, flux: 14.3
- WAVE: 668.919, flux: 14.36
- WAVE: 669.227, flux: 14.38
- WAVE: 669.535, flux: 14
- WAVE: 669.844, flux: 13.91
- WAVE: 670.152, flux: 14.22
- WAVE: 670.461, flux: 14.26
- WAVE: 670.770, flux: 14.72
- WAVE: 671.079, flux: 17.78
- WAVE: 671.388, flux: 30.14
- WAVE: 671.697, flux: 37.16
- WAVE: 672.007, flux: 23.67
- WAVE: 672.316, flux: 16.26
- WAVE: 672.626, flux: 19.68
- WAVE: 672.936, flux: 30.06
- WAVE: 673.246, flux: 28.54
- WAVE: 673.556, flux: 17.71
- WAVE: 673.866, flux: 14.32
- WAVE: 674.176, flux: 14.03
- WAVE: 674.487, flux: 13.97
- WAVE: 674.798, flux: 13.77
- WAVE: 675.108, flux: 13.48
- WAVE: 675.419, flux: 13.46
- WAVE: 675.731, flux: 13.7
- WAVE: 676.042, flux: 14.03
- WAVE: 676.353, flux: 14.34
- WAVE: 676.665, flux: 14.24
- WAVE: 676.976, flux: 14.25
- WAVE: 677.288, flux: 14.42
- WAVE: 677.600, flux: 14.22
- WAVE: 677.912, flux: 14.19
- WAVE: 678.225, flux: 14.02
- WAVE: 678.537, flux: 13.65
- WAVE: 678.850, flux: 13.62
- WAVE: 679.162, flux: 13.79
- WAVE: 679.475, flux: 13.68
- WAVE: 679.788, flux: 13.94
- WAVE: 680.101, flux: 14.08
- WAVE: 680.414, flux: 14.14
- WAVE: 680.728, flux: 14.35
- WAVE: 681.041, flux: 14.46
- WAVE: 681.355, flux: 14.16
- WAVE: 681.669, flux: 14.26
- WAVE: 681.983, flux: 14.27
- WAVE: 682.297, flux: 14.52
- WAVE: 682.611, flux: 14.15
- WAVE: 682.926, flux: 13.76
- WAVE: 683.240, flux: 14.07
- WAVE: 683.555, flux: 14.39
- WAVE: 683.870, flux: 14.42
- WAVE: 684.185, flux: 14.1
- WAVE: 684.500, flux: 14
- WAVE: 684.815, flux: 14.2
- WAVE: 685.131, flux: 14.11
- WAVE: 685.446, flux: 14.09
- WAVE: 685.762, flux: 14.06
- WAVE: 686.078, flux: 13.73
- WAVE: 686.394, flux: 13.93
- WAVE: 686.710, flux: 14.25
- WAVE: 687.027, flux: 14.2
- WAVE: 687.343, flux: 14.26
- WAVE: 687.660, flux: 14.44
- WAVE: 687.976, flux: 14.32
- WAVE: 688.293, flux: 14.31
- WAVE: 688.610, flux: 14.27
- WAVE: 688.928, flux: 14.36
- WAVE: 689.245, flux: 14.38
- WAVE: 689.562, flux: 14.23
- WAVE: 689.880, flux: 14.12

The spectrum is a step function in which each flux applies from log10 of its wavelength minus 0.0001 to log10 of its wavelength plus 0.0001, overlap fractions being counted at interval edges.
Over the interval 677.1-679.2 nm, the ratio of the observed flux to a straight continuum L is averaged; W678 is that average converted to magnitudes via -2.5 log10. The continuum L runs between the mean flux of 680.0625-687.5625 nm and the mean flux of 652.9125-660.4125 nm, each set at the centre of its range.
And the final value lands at 0.29 mag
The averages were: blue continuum 34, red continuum 14.2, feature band 14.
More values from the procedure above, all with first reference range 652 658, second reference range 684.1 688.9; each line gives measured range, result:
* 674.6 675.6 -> 0.49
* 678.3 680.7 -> 0.31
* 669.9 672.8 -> 0.14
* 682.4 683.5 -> 0.16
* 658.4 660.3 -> 0.39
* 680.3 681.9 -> 0.22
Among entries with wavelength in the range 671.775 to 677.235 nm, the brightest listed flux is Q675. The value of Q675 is 30.06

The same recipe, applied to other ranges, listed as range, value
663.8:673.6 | 37.16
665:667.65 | 14.42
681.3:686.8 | 14.52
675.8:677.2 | 14.34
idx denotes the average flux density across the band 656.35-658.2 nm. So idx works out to 43.2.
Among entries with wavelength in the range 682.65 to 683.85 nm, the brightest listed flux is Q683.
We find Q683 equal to 14.39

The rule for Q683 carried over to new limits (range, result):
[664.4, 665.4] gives 13.82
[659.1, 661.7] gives 14.88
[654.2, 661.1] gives 149.7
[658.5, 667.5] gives 54.3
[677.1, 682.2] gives 14.46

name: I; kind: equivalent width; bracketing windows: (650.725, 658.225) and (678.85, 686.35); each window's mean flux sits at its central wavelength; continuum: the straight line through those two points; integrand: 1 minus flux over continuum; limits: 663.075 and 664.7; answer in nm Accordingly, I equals 0.73 nm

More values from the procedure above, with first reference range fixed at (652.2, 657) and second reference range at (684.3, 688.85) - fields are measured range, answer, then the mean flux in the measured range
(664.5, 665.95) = 0.77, 13.9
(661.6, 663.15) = 0.89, 13.6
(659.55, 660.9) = 0.78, 14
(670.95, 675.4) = 0.67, 20.5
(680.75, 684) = 0.56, 14.2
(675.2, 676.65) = 0.53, 13.9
